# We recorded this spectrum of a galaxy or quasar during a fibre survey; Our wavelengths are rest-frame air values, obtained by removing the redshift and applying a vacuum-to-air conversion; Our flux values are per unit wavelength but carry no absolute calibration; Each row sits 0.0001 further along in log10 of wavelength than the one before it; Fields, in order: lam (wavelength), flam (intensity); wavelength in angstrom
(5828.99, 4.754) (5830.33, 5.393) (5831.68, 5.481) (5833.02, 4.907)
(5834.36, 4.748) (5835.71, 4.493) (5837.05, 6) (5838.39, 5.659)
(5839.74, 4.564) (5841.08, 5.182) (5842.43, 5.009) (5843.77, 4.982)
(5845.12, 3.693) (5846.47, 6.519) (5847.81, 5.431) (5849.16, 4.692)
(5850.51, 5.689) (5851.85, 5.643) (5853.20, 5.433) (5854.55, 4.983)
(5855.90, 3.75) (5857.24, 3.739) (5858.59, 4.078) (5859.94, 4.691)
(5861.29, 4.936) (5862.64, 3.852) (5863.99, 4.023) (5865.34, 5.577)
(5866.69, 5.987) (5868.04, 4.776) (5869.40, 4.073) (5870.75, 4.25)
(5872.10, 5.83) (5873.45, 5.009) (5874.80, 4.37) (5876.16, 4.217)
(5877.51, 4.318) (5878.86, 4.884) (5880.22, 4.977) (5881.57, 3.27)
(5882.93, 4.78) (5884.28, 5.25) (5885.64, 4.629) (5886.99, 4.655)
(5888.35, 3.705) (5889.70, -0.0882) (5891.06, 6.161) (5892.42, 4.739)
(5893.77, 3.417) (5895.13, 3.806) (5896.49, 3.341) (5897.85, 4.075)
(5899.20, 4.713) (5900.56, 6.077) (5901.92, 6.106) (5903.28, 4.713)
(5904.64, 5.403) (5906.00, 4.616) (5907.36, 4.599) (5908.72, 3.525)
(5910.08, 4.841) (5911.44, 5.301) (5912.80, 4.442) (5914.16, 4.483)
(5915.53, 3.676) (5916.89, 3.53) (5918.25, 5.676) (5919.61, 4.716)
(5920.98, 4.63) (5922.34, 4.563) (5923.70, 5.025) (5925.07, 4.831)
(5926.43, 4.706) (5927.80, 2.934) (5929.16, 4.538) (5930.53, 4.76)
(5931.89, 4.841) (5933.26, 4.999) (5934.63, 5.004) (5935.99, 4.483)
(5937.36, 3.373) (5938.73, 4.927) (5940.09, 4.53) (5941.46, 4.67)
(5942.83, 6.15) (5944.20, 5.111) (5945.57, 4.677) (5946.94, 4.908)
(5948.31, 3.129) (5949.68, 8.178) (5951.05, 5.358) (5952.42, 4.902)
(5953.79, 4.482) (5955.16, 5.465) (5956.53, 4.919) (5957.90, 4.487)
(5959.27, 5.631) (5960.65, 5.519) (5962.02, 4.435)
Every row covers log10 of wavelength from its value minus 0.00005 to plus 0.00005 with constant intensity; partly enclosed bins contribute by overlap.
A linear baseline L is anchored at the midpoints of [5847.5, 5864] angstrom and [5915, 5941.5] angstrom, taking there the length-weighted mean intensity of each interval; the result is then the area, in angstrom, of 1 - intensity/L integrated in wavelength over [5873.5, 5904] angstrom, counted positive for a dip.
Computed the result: 1.5 angstrom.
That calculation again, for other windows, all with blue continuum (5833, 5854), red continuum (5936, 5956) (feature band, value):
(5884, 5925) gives 4.7 angstrom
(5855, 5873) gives 1.9 angstrom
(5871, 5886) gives 1.3 angstrom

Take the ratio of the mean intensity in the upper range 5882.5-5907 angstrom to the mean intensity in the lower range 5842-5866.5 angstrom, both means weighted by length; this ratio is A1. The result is 0.92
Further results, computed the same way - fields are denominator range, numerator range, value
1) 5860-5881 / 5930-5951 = 1.04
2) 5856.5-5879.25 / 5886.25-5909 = 0.94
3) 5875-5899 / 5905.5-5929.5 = 1.08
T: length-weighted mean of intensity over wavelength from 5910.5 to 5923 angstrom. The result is 4.56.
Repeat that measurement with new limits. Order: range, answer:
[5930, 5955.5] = 4.94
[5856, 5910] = 4.49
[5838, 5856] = 5.12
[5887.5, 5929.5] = 4.41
